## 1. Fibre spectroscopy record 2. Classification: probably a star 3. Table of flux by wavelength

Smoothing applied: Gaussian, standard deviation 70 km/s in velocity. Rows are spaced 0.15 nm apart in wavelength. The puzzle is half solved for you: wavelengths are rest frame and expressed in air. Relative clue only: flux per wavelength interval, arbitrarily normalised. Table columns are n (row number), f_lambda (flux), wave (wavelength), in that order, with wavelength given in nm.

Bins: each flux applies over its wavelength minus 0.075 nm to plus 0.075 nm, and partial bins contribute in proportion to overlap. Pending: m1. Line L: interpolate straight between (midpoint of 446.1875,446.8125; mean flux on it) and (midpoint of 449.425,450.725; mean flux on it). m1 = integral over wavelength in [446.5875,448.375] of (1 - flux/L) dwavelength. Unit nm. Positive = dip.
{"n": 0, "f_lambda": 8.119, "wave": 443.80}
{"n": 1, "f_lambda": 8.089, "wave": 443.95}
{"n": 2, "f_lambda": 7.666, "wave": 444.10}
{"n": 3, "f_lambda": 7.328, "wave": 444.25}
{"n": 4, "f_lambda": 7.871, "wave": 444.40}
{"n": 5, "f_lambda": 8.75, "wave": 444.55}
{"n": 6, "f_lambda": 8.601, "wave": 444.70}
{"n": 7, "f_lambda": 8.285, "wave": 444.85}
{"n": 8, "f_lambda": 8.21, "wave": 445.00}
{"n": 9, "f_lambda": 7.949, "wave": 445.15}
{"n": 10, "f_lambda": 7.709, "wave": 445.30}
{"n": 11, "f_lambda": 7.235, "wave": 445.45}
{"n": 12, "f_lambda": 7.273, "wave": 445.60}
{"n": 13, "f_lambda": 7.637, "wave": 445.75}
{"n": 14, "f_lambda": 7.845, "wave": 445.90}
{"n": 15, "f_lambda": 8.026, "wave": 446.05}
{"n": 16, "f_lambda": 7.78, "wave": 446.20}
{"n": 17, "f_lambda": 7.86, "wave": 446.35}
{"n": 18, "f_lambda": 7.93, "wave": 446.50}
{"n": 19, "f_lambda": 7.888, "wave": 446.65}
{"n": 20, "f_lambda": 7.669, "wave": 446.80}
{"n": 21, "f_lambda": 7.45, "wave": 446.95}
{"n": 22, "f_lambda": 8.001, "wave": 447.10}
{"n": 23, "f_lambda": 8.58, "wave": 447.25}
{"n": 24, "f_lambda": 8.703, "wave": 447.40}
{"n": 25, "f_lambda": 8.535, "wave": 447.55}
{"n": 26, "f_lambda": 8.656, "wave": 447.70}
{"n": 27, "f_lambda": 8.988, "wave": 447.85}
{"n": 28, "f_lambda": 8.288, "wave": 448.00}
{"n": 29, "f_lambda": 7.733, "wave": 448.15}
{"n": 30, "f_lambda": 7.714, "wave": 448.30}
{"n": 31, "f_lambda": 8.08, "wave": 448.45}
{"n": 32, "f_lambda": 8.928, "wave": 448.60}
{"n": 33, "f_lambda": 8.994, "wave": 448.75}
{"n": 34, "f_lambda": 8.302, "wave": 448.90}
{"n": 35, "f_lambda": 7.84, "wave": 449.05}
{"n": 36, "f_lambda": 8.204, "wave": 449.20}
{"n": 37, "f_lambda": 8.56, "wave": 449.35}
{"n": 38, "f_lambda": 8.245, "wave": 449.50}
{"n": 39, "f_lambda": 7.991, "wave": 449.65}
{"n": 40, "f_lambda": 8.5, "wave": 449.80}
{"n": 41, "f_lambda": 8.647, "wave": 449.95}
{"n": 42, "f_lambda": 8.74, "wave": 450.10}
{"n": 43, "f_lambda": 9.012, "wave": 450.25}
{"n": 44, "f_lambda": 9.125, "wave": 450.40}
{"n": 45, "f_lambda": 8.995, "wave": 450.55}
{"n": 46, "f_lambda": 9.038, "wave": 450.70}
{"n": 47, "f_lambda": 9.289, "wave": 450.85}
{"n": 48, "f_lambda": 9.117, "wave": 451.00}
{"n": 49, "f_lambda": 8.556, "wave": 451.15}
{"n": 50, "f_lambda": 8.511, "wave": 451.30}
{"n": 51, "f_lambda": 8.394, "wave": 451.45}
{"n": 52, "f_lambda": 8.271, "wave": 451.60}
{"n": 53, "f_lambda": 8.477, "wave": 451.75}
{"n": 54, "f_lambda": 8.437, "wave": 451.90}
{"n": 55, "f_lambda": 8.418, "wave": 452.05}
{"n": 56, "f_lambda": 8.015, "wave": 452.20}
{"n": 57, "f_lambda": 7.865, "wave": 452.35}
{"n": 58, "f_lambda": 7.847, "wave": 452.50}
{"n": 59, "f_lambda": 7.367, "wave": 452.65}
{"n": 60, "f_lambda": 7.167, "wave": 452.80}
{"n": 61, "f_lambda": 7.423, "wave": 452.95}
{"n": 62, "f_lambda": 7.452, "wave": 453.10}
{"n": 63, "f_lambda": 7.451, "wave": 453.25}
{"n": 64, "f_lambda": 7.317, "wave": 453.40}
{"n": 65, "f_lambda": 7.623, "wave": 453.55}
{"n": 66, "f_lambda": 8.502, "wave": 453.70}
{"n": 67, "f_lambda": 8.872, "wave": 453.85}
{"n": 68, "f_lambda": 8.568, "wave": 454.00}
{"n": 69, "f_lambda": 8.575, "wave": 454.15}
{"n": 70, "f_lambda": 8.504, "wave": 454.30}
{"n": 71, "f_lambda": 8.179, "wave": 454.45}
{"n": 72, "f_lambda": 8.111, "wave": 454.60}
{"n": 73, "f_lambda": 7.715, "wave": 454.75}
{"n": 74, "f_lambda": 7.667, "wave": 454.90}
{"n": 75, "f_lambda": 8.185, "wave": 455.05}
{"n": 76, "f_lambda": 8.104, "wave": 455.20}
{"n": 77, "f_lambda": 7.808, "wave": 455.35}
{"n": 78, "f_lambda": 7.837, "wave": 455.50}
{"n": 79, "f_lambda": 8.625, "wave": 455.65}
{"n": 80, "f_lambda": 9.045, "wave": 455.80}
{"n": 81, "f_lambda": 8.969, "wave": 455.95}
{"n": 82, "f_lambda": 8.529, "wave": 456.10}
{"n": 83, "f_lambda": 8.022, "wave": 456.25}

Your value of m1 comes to -0.02 nm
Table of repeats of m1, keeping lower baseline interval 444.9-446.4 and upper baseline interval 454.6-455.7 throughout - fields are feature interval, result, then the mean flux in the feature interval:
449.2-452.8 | -0.26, 8.46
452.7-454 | 0.03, 7.77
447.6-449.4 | -0.12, 8.36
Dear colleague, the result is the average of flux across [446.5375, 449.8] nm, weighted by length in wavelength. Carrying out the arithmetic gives 8.26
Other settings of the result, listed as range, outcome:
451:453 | 8.11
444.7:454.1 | 8.2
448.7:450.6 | 8.54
